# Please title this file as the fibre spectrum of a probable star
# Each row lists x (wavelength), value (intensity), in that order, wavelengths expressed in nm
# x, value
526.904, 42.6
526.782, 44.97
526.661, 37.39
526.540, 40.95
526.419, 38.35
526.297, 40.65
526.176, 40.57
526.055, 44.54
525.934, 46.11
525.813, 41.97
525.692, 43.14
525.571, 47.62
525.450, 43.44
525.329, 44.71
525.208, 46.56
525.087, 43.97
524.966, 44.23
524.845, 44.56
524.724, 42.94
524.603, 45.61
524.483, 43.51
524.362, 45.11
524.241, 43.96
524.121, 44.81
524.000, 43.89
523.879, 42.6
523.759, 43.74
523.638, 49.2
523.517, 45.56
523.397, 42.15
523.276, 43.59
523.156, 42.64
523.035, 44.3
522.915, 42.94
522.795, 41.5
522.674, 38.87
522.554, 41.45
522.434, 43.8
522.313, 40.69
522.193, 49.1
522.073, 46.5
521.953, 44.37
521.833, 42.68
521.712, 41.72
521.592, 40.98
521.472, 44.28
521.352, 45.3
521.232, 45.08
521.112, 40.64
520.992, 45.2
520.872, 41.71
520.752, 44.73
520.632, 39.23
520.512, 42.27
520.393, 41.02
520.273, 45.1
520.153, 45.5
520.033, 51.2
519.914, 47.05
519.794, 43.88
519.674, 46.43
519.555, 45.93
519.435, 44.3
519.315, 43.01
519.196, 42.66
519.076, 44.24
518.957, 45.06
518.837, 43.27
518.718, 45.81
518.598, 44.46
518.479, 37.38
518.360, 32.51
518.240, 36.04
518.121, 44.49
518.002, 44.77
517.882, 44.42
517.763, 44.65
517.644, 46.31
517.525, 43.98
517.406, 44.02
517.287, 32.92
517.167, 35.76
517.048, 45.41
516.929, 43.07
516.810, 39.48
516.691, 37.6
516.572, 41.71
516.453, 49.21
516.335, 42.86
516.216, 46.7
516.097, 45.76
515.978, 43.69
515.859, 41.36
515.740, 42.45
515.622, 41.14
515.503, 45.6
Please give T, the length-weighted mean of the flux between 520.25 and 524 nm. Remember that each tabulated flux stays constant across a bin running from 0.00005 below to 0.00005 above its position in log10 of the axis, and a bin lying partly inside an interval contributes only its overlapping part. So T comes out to 43.3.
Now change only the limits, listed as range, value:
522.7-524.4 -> 43.9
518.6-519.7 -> 44.5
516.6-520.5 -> 42.9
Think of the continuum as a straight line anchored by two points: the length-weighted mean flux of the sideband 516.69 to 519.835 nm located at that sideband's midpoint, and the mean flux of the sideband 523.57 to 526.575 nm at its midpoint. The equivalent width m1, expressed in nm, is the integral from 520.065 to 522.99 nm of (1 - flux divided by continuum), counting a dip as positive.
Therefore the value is -0.01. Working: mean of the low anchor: 42.4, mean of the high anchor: 43.9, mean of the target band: 43.2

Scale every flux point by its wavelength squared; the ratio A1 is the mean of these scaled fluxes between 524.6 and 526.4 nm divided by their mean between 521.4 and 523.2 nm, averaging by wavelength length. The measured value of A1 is 1.03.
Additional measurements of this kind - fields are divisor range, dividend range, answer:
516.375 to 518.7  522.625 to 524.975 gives 1.08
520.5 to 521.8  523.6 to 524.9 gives 1.05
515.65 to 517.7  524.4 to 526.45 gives 1.07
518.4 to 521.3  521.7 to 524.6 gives 1.01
